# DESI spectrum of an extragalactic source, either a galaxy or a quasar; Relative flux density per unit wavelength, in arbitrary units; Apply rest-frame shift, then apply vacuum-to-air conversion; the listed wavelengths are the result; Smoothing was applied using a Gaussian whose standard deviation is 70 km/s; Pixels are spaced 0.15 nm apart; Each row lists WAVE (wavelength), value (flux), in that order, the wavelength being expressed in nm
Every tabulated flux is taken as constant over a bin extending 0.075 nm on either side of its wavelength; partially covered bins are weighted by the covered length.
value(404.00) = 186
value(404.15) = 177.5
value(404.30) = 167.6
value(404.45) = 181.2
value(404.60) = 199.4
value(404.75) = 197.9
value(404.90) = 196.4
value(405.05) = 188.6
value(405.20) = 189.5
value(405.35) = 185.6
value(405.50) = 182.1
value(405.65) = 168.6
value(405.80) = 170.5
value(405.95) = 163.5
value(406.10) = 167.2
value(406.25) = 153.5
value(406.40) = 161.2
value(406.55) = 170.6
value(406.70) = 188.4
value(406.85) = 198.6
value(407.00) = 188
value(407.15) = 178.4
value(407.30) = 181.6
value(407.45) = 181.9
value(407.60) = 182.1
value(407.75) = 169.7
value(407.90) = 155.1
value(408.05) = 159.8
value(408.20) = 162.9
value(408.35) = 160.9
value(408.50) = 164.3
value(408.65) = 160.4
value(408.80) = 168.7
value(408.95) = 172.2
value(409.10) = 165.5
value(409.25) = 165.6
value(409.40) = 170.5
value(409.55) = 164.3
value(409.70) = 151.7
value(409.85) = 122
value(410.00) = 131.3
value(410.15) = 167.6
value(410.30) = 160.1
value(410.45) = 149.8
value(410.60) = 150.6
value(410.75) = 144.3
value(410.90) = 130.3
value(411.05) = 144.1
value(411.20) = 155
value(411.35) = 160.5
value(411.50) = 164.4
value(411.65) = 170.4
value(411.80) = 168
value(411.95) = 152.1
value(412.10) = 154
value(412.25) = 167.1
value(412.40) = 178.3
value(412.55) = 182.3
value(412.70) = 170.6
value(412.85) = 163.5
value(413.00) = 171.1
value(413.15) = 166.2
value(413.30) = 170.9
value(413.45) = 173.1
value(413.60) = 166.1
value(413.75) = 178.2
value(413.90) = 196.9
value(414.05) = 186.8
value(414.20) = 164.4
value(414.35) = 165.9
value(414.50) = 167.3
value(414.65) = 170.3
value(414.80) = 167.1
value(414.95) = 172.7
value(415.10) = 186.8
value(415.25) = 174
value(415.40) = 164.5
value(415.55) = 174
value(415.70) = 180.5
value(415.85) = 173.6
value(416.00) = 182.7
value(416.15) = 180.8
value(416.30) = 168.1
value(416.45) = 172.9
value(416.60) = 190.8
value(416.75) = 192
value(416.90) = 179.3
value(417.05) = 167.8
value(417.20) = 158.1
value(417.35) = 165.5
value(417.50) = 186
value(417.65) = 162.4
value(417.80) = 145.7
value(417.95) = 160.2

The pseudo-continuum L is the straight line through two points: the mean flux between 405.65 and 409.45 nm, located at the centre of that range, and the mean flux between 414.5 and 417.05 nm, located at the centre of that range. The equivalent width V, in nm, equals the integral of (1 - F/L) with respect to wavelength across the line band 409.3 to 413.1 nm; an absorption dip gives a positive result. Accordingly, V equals 0.33 nm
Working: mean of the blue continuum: 170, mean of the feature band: 158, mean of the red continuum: 176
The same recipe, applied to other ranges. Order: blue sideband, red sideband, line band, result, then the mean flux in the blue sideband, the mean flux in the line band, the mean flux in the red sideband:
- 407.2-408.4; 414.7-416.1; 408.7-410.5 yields 0.14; 170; 158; 175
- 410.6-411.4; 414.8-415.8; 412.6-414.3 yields -0.11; 147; 173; 175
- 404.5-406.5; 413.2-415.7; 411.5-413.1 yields 0.07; 179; 168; 174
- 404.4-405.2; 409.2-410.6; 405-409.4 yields 0.04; 193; 172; 153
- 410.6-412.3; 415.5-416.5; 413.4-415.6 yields -0.06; 155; 174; 176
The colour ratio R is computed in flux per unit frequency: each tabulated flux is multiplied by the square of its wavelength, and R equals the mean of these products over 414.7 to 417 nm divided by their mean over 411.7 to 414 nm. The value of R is 1.05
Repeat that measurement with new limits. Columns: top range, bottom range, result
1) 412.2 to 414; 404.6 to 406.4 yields 1.01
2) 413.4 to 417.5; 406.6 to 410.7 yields 1.09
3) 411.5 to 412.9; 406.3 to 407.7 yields 0.95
